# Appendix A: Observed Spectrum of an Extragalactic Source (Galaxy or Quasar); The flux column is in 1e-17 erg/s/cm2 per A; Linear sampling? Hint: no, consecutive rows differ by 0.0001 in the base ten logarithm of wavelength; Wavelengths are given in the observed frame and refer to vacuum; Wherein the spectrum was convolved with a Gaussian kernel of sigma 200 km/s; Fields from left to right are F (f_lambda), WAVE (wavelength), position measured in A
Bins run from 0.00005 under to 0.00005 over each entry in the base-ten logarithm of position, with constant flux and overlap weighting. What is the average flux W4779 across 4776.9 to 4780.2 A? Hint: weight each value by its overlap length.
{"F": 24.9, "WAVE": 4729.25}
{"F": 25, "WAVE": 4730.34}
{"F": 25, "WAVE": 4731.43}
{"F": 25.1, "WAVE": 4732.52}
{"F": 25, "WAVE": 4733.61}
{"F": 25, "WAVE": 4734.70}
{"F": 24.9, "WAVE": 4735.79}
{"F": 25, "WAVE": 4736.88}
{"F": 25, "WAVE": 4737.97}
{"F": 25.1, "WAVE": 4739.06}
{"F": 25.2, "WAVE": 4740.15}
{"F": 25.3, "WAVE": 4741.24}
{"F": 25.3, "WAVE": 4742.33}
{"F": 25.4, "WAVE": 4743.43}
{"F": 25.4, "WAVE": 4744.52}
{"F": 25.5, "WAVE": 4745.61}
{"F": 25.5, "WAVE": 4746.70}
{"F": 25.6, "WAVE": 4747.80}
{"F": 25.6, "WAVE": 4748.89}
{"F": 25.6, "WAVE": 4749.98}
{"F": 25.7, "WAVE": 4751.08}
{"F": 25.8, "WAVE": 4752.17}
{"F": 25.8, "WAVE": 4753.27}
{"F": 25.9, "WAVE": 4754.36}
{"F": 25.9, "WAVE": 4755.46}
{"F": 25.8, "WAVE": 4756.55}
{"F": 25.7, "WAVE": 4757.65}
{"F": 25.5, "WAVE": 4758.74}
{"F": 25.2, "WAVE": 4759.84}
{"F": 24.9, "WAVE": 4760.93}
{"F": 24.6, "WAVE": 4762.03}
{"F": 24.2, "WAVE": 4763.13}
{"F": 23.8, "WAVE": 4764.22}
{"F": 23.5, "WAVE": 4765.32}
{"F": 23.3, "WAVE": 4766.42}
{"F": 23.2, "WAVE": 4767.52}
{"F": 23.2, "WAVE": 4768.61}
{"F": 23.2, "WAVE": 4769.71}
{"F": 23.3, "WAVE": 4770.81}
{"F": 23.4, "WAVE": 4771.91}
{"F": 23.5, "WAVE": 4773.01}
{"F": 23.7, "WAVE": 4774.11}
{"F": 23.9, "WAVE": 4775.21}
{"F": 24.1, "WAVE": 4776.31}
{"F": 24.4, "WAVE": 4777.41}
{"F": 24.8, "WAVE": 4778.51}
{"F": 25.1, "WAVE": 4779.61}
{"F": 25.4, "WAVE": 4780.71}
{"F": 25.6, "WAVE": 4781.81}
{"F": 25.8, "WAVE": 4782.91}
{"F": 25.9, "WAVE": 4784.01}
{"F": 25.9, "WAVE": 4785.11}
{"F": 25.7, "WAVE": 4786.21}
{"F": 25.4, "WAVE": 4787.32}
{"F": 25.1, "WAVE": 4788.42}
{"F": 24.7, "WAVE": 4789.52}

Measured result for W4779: 24.8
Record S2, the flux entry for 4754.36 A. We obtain 25.9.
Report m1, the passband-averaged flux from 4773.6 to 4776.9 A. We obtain 23.9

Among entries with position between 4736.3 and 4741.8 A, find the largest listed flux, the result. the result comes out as 25.3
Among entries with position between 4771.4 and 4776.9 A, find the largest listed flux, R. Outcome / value 24.1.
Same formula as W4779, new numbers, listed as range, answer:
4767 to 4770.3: 23.2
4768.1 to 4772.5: 23.2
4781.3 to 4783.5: 25.7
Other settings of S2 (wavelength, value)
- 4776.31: 24.1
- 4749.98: 25.6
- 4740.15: 25.2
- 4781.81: 25.6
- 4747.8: 25.6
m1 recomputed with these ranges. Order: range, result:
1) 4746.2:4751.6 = 25.6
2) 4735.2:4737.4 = 25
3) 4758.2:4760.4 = 25.4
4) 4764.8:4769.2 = 23.3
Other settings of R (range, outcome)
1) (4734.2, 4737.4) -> 25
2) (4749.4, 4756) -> 25.9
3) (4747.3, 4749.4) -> 25.6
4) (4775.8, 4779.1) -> 24.8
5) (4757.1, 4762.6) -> 25.7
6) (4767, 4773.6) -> 23.5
